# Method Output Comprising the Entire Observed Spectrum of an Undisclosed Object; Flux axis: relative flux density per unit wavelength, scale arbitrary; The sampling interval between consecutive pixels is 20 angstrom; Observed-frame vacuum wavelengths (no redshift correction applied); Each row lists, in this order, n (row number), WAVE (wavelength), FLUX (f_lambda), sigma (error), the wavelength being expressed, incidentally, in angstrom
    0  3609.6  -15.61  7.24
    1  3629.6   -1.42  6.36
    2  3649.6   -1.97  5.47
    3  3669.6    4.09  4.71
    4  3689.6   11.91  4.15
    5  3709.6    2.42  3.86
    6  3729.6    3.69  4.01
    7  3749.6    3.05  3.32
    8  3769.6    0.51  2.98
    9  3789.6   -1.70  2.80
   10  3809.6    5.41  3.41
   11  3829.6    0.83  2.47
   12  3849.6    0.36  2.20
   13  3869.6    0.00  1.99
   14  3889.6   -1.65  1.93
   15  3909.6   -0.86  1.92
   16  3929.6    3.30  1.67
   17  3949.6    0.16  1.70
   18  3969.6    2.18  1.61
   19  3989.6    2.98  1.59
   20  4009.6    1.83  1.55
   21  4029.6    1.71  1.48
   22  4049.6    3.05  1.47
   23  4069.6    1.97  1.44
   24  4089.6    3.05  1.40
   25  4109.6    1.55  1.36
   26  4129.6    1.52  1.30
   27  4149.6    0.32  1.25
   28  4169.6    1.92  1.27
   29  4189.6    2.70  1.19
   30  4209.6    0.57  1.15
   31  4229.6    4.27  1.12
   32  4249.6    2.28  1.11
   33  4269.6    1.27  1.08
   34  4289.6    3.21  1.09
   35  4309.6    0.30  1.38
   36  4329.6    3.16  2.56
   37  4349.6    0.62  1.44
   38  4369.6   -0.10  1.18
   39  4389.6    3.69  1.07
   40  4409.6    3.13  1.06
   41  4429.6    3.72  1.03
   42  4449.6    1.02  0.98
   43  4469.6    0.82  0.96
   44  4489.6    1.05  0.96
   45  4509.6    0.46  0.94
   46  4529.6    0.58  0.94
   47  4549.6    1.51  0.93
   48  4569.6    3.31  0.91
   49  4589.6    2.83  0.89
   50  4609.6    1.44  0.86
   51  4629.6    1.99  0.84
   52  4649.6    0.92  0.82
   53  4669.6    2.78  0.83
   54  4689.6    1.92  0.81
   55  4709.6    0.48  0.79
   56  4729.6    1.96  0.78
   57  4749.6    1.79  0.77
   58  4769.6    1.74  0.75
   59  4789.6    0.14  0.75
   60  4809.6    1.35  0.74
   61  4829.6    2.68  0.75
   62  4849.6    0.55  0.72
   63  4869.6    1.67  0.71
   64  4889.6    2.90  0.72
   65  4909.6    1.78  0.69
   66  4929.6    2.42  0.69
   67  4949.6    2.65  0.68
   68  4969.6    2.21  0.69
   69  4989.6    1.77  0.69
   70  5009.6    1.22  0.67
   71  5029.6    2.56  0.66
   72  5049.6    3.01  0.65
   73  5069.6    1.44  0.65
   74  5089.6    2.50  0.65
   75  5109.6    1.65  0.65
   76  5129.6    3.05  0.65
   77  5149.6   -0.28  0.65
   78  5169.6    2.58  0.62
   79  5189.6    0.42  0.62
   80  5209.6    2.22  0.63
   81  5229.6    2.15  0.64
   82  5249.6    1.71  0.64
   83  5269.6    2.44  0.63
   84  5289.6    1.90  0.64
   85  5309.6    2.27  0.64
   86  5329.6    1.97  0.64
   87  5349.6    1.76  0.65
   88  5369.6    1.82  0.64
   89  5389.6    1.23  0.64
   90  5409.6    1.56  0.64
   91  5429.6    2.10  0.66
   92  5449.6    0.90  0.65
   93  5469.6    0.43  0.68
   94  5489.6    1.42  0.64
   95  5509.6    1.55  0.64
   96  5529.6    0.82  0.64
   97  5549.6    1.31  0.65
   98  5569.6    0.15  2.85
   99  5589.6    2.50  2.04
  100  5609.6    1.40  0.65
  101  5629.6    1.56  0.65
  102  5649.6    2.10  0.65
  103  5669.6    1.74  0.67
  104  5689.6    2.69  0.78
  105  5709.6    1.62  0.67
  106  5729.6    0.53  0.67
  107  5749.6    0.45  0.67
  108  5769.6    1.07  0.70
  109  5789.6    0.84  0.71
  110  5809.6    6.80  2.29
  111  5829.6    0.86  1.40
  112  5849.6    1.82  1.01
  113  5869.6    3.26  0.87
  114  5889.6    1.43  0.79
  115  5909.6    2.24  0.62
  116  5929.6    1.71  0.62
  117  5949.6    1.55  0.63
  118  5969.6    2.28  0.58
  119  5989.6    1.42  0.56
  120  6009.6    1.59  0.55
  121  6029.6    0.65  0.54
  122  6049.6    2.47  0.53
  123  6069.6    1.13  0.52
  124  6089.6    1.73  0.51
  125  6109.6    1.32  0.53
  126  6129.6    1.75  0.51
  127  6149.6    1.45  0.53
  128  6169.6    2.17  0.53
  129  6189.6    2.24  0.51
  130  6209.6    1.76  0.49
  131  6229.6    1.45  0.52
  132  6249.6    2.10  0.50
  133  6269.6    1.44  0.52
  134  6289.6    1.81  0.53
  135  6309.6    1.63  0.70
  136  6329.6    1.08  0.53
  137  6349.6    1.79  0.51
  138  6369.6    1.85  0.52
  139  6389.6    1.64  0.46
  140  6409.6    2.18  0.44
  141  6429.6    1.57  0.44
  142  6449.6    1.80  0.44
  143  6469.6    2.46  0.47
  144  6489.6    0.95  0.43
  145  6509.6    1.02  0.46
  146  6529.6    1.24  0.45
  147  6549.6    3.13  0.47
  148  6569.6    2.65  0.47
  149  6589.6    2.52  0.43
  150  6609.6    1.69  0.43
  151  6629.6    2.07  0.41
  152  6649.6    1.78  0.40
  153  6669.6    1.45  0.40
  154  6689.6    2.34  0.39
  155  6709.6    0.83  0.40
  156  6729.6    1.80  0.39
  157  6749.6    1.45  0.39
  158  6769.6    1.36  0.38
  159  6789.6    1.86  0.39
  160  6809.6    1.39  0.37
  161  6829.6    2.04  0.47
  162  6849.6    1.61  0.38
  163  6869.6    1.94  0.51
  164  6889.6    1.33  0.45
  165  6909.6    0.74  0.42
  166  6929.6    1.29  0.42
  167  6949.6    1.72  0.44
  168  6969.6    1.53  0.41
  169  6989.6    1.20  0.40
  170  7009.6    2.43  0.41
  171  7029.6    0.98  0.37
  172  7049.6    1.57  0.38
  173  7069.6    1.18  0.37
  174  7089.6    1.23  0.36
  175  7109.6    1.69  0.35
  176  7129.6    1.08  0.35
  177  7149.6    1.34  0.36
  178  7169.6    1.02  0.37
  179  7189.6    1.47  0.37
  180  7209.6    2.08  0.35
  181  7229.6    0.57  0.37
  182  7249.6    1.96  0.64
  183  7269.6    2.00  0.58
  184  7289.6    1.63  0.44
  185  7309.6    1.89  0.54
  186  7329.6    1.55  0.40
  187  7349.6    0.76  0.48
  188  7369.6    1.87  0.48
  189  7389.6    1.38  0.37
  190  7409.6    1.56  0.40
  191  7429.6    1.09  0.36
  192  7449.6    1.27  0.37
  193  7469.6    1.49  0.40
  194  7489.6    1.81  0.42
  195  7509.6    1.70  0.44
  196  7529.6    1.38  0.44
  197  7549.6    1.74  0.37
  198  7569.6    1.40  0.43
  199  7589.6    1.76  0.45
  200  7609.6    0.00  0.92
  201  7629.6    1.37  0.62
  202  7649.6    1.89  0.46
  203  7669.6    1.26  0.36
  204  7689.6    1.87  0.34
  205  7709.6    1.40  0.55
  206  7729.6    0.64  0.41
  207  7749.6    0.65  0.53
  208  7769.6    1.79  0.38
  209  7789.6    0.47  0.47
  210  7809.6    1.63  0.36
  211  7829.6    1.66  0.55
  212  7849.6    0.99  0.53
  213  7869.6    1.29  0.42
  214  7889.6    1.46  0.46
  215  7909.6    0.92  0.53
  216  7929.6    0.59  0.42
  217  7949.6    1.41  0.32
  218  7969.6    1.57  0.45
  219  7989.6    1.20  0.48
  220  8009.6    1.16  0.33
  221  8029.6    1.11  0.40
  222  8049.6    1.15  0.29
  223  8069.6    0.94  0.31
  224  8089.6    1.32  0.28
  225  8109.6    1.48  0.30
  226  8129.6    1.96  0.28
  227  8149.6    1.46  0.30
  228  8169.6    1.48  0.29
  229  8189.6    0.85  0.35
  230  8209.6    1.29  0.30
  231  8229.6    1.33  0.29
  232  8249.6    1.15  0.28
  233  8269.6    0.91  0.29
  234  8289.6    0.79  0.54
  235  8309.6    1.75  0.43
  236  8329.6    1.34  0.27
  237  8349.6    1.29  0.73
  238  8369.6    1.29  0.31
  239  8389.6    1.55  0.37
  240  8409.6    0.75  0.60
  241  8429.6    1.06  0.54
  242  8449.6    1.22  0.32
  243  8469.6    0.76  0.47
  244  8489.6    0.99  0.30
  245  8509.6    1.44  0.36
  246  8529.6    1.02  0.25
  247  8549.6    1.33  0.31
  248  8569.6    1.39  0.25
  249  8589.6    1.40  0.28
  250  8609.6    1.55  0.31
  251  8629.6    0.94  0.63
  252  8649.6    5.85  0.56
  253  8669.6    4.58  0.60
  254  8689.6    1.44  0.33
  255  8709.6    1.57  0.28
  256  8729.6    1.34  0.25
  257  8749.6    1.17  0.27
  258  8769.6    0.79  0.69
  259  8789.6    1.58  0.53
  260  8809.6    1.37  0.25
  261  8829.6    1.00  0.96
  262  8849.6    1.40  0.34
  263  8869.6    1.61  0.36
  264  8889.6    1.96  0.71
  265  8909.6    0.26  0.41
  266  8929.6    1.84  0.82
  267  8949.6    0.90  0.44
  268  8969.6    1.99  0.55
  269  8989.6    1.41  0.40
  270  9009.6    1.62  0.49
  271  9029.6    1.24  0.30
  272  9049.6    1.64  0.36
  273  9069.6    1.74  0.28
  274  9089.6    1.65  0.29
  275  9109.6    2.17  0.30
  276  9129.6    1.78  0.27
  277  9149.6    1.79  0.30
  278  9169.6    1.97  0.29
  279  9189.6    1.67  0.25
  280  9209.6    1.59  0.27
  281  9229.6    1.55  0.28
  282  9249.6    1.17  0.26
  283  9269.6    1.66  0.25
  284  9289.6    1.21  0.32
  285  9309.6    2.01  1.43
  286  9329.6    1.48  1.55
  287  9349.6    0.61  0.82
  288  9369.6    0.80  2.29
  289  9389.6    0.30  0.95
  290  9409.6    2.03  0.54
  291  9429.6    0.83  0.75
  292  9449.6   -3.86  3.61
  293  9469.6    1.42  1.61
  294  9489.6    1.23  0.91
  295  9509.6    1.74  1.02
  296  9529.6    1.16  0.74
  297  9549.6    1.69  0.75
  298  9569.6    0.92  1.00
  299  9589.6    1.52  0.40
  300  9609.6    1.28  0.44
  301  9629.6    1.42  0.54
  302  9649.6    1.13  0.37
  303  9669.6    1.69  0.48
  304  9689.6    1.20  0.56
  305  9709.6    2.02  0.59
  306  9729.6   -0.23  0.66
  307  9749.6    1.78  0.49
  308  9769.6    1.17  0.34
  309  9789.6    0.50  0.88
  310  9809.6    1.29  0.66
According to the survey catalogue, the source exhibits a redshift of 1.32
